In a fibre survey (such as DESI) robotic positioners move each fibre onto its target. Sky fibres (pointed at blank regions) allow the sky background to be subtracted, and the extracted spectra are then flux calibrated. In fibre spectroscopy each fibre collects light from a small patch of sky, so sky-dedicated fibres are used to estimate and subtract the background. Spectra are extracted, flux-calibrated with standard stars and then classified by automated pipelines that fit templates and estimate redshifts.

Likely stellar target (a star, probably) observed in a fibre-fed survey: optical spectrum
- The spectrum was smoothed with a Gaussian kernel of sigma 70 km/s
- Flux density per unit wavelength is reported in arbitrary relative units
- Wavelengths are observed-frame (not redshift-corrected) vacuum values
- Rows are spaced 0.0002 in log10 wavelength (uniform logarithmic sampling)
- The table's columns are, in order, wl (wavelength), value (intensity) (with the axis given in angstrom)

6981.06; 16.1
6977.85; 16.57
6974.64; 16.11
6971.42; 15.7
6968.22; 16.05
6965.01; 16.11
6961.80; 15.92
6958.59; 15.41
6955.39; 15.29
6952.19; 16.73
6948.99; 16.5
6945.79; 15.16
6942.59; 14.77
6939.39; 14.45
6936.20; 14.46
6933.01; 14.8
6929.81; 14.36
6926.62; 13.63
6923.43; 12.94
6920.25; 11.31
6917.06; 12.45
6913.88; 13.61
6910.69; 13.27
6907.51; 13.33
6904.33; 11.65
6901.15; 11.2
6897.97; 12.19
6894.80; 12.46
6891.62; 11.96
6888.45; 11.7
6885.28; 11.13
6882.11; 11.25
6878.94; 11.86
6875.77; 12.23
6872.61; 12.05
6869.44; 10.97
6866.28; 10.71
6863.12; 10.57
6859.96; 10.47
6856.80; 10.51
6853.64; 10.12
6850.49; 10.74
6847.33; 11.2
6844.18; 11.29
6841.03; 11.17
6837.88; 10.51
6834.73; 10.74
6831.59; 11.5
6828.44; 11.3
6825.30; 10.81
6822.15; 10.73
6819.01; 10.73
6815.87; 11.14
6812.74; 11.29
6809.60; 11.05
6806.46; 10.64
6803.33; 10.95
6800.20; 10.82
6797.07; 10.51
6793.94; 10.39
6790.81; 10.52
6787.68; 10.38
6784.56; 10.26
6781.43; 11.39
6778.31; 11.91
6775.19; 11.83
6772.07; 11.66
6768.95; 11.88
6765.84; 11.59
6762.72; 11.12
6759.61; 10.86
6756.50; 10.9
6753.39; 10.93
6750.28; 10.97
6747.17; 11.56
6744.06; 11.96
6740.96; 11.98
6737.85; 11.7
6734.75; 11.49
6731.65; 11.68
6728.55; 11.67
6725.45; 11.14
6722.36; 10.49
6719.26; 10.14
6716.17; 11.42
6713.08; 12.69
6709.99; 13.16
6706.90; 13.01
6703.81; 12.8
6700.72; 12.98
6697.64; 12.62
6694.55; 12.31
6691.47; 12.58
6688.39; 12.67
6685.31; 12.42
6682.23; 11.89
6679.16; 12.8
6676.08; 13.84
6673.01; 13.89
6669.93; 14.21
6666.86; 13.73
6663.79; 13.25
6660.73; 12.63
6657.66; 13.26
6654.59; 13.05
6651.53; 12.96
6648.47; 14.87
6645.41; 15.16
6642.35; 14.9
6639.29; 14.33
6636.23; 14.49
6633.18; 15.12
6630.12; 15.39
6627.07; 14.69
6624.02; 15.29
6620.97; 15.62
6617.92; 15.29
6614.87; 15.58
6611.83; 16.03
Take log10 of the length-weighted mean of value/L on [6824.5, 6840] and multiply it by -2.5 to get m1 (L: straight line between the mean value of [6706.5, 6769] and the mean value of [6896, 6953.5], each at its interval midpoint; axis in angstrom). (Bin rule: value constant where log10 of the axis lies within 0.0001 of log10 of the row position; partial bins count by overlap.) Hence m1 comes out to 0.149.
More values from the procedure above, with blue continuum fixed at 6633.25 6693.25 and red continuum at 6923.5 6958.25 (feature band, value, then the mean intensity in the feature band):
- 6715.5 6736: 0.24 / 11.1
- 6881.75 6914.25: 0.21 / 12.1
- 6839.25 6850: 0.28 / 11.2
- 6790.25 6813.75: 0.30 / 10.8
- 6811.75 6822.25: 0.29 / 11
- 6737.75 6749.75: 0.19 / 11.7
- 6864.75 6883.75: 0.26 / 11.5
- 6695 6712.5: 0.07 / 12.9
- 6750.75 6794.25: 0.26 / 11.1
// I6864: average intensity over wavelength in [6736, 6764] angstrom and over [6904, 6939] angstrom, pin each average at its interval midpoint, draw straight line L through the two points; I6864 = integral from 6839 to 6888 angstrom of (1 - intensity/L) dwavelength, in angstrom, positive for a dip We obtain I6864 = 6.1 angstrom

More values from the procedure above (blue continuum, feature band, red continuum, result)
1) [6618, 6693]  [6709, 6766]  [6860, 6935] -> 8.16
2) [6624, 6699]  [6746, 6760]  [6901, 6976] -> 2.89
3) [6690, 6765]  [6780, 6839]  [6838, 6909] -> 3.66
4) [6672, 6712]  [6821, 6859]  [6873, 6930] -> 4.82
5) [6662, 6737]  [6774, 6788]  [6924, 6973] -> 2.26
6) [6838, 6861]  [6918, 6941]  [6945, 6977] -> 1.30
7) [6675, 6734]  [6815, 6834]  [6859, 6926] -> 1.58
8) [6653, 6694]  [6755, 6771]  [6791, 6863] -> 0.66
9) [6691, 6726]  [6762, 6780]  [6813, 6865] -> -0.27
